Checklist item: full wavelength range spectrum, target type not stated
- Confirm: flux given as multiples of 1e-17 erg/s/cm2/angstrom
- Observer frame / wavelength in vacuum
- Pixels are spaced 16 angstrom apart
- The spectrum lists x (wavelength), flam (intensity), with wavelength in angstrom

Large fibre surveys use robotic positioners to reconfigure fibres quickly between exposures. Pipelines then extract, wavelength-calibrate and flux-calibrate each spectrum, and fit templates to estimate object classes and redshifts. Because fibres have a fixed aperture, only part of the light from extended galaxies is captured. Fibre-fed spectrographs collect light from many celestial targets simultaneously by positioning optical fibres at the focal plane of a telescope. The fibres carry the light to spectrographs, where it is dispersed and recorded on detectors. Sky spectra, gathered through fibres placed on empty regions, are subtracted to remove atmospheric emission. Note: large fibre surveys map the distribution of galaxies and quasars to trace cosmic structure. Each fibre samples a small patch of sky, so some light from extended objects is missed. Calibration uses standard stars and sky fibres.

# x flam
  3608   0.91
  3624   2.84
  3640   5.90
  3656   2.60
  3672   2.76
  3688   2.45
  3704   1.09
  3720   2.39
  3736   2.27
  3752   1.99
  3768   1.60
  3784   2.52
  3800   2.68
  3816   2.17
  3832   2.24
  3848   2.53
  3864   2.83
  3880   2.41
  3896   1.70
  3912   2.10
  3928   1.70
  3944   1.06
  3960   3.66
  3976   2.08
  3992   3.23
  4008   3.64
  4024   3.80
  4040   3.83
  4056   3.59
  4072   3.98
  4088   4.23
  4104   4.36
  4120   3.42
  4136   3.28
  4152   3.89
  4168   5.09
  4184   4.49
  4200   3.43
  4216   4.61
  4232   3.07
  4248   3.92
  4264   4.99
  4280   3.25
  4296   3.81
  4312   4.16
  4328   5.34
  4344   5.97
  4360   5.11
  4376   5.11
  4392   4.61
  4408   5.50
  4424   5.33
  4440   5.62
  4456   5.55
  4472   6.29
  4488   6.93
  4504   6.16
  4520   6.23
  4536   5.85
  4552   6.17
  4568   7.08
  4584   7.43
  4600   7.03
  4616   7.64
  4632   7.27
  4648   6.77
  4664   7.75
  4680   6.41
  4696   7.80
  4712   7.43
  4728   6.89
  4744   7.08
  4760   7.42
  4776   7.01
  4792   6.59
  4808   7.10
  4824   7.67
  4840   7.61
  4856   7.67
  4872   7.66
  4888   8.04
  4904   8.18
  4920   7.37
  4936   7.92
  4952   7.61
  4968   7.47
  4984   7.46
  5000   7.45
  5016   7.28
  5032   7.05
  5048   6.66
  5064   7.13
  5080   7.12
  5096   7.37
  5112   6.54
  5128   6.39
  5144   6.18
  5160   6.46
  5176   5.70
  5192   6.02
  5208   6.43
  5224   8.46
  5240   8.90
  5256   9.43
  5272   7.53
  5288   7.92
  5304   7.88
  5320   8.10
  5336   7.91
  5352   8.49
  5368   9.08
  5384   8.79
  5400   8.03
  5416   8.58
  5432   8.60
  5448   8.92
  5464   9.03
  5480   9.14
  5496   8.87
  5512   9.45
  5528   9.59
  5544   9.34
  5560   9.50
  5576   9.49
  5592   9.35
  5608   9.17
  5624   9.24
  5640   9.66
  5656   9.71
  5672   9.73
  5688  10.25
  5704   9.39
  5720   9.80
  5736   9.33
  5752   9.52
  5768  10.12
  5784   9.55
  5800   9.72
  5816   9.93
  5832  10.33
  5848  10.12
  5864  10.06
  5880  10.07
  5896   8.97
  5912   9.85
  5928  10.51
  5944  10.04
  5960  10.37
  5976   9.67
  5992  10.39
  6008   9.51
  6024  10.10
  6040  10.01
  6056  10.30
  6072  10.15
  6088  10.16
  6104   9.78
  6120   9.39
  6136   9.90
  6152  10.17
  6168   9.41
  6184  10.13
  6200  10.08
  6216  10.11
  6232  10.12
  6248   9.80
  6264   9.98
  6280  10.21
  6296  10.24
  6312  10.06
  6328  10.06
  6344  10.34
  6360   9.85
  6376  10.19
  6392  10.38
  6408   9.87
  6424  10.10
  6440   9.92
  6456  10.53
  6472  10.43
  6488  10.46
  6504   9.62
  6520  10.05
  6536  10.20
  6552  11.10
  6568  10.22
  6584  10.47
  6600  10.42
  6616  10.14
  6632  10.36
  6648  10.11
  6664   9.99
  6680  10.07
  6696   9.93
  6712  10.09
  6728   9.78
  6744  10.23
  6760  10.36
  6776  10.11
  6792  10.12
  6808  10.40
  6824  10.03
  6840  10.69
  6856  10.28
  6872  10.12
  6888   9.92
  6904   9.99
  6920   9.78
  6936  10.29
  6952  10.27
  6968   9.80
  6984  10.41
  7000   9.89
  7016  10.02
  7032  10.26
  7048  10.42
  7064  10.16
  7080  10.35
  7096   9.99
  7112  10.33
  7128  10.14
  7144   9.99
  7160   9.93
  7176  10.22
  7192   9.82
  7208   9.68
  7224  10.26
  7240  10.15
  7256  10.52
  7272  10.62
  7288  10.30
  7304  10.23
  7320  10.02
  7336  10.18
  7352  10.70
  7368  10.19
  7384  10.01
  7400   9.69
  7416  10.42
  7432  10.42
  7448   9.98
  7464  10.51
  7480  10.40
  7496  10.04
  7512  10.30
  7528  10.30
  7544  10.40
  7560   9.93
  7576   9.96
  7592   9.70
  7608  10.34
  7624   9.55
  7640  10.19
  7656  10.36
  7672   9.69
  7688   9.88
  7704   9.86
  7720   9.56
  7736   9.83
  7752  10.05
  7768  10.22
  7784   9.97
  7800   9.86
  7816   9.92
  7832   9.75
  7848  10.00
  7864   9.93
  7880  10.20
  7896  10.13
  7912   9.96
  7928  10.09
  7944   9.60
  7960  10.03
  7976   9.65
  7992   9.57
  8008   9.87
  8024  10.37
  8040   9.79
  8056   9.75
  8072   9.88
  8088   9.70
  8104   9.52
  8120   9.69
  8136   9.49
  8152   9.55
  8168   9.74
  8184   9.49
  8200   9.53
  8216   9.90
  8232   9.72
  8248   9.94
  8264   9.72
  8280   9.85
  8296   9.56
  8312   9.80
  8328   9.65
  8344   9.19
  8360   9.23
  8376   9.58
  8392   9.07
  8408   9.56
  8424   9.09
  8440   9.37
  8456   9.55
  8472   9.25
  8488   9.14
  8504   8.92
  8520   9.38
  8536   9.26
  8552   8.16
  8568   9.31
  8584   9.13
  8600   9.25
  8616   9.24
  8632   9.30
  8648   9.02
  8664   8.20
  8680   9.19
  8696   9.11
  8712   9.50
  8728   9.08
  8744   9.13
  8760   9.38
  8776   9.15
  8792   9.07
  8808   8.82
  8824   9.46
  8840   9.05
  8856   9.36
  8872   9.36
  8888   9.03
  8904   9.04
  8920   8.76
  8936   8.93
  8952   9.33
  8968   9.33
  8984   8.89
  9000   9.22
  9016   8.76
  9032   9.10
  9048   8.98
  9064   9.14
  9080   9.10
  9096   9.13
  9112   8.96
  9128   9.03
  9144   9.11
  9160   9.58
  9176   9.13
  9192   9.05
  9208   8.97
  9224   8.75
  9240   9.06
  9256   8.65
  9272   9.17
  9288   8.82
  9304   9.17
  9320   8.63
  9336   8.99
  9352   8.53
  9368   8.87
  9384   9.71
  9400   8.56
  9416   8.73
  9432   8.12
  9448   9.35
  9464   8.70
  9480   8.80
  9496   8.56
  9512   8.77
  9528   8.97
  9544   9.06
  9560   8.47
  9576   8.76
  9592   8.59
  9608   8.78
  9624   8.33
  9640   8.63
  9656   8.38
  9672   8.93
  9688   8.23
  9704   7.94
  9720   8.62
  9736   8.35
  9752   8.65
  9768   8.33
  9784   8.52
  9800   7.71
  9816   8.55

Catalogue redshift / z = 0.000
